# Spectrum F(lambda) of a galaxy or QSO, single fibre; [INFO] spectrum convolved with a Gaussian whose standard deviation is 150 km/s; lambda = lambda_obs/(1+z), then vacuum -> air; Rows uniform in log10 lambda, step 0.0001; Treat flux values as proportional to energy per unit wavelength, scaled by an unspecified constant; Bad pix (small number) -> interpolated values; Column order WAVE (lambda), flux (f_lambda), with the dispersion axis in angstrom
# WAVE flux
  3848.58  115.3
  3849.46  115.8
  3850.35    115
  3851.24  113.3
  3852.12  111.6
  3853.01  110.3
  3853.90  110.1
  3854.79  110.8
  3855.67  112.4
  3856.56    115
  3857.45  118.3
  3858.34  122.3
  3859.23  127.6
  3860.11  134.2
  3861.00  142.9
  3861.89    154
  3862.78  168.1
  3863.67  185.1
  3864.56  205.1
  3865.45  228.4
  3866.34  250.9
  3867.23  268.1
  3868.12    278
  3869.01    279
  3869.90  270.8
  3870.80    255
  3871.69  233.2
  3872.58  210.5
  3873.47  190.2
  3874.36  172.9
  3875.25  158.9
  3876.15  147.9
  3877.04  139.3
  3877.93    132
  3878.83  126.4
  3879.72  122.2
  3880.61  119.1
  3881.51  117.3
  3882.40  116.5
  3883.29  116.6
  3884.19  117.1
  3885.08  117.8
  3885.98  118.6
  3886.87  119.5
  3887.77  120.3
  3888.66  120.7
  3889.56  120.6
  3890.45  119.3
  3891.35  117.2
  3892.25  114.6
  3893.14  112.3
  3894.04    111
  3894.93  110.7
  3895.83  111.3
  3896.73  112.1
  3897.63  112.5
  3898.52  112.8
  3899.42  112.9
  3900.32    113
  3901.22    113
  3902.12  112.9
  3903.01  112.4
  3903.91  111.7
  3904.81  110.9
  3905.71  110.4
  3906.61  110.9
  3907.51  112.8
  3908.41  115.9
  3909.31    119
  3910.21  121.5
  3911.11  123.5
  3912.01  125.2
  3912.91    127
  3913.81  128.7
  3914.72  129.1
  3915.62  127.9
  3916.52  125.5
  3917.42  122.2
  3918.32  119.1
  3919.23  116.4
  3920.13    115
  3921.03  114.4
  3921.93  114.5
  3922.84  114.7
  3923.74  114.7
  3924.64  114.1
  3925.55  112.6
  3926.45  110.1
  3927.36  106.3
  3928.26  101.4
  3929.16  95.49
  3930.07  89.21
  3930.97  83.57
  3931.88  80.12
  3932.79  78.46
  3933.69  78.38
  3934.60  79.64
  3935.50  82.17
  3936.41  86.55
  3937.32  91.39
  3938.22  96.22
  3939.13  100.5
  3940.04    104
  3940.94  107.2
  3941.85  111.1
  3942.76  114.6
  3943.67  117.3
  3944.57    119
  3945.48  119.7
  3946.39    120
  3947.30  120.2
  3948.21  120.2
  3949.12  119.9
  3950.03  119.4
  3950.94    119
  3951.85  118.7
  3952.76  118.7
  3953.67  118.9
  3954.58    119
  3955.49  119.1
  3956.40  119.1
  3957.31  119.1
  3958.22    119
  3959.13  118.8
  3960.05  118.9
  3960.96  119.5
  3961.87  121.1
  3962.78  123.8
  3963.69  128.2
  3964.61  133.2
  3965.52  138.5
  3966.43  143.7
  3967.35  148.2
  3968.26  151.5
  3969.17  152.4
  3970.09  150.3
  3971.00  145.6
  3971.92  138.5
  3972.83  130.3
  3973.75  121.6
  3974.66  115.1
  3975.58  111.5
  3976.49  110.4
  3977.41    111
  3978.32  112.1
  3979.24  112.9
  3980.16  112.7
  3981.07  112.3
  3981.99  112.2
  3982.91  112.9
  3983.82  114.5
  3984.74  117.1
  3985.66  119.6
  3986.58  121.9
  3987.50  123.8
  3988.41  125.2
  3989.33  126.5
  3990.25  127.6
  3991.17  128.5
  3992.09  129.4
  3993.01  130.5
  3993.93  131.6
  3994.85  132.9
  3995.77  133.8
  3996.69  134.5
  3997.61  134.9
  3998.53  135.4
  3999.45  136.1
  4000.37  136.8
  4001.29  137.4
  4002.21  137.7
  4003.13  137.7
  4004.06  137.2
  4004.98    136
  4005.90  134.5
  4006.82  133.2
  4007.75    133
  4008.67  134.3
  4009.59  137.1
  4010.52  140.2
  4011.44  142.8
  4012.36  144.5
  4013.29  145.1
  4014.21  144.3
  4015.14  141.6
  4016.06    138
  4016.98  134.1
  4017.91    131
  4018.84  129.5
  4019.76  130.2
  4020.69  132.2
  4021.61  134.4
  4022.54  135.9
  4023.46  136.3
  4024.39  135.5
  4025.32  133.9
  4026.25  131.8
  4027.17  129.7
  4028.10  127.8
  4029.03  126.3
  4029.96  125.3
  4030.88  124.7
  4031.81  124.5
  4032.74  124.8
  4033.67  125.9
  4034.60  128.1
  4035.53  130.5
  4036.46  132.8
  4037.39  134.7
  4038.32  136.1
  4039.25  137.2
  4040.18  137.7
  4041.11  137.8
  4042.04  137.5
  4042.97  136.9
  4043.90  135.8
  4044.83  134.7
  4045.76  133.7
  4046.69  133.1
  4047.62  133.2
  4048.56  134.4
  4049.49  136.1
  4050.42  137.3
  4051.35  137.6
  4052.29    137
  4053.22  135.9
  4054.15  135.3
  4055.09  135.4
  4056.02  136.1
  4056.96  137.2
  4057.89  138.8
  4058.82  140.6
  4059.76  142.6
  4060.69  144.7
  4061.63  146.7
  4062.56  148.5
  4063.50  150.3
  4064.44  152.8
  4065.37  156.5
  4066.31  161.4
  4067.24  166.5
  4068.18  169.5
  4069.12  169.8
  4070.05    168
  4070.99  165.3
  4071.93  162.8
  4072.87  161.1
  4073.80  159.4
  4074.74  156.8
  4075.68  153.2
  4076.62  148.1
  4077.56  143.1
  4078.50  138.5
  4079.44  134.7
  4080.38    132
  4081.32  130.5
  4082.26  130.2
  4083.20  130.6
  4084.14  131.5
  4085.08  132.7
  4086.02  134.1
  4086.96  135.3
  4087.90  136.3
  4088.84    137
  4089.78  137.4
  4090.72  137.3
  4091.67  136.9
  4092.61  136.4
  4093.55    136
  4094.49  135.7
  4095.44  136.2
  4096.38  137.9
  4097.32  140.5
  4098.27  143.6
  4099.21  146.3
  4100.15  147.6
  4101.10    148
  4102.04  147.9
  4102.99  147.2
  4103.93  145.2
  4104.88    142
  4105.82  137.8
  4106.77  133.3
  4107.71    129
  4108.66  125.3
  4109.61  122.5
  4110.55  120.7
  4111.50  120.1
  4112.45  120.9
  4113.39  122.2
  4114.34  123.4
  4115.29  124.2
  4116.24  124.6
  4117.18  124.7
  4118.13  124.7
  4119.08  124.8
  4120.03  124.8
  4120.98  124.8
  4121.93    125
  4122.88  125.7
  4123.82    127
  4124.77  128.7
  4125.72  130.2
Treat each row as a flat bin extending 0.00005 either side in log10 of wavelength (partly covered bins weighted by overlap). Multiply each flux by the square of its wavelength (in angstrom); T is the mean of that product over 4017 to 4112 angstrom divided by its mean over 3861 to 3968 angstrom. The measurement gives 1.2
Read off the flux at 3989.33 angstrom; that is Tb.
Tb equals 126.5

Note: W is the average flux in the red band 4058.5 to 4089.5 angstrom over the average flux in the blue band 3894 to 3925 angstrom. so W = 1.3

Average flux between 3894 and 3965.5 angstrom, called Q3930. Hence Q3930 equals 113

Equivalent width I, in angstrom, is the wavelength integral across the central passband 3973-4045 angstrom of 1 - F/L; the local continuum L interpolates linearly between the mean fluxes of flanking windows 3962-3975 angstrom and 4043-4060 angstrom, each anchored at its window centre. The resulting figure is 3.6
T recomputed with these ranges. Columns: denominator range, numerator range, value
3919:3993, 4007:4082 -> 1.26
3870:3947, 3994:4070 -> 1.23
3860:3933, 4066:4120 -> 1.13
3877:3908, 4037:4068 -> 1.31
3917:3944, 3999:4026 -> 1.39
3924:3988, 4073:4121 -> 1.26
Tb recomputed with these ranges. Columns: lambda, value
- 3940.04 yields 104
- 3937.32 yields 91.39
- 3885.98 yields 118.6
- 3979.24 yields 112.9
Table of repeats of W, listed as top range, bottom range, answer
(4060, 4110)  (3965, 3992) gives 1.14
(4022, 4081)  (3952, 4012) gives 1.10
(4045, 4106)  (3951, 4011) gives 1.12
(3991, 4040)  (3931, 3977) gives 1.15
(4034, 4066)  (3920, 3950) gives 1.33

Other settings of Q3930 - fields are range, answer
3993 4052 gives 134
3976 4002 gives 124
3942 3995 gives 124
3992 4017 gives 137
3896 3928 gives 116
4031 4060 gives 135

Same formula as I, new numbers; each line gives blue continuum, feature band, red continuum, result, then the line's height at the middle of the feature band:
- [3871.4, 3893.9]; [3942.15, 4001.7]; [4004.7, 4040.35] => 4.1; 134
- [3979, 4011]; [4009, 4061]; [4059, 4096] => 0.8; 137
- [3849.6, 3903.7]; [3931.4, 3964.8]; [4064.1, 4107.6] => 7.9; 145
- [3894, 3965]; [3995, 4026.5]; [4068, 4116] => -2.5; 126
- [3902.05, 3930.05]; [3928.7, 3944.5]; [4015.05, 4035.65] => 3.2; 118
